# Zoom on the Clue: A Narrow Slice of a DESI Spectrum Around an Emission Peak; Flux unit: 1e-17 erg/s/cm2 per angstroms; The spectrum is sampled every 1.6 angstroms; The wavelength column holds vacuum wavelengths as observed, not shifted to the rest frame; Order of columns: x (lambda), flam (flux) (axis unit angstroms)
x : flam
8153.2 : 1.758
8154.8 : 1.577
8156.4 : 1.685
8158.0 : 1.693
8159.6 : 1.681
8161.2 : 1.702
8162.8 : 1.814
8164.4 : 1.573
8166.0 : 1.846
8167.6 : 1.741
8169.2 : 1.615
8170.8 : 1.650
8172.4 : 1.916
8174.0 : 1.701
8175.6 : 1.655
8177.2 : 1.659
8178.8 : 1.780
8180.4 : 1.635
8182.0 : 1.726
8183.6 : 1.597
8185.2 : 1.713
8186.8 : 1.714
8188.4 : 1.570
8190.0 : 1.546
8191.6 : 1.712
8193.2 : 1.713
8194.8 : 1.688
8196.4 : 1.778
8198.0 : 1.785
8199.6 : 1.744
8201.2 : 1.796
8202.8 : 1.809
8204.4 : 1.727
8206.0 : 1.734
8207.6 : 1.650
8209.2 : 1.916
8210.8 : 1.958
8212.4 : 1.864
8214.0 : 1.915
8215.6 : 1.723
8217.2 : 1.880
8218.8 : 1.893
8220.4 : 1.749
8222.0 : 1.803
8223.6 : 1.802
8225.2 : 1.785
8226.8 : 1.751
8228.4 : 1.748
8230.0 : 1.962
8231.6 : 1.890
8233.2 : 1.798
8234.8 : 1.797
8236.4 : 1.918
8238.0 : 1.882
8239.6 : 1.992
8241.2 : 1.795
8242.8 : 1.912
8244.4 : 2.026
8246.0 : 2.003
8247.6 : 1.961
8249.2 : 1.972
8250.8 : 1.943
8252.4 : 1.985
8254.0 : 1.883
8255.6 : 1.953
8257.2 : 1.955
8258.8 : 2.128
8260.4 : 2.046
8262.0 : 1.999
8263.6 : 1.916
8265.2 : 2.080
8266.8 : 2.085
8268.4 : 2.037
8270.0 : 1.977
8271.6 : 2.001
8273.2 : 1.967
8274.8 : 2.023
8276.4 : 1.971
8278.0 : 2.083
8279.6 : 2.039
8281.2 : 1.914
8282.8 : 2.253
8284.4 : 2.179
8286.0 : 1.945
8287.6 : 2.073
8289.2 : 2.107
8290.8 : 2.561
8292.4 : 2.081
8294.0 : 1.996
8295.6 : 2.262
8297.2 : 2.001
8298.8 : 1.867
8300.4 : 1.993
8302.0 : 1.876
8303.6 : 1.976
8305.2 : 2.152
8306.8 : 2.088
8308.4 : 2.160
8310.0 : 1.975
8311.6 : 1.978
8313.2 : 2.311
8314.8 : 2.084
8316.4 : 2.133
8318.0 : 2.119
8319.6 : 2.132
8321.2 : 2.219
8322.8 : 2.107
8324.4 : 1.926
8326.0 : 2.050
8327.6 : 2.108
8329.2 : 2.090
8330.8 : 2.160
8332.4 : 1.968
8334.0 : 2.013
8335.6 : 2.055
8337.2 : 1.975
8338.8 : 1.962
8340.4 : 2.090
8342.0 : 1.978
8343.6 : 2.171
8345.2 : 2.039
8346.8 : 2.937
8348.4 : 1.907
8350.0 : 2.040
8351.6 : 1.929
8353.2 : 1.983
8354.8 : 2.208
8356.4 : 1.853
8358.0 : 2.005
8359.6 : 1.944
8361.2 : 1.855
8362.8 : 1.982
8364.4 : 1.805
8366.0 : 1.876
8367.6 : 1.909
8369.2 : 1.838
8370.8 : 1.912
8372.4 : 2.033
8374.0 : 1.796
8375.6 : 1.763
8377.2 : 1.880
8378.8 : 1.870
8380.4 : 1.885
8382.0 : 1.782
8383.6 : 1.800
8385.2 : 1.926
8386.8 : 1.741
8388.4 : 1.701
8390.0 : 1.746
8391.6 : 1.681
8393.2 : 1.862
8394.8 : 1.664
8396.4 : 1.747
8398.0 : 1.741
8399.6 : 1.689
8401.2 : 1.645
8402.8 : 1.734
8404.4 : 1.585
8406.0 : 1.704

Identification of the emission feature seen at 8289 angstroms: C III] 1909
